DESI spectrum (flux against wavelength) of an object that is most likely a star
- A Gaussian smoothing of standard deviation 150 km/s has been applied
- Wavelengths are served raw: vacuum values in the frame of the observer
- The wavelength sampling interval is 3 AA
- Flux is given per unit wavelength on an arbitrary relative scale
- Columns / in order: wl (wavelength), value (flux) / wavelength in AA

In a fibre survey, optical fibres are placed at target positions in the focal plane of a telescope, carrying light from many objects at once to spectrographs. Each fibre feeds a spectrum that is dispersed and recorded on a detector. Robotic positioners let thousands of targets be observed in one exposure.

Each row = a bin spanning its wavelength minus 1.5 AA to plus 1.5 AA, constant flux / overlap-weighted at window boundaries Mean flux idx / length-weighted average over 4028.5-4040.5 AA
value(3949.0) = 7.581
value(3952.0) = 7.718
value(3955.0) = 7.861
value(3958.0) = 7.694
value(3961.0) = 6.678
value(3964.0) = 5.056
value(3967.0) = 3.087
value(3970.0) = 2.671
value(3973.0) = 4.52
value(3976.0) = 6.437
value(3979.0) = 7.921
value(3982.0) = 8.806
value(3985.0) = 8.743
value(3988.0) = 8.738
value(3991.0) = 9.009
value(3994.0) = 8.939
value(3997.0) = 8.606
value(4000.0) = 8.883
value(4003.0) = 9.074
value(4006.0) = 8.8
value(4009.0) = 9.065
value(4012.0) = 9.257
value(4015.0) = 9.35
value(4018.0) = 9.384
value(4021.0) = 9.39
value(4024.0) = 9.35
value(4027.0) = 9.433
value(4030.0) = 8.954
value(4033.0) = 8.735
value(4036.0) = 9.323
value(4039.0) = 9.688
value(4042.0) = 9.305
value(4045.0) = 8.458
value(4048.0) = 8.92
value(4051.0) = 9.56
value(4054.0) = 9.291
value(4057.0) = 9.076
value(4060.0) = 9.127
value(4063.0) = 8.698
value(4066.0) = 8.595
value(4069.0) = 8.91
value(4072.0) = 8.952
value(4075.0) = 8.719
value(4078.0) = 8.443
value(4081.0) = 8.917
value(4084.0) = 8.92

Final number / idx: 9.17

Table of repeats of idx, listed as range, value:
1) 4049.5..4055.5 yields 9.43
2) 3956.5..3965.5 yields 6.48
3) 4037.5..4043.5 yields 9.5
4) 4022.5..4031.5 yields 9.25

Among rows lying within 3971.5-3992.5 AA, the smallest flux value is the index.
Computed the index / 4.52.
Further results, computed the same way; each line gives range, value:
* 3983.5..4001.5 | 8.606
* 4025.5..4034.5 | 8.735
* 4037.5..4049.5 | 8.458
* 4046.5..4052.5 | 8.92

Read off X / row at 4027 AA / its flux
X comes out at 9.433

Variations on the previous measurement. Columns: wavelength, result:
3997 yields 8.606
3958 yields 7.694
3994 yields 8.939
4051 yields 9.56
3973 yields 4.52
